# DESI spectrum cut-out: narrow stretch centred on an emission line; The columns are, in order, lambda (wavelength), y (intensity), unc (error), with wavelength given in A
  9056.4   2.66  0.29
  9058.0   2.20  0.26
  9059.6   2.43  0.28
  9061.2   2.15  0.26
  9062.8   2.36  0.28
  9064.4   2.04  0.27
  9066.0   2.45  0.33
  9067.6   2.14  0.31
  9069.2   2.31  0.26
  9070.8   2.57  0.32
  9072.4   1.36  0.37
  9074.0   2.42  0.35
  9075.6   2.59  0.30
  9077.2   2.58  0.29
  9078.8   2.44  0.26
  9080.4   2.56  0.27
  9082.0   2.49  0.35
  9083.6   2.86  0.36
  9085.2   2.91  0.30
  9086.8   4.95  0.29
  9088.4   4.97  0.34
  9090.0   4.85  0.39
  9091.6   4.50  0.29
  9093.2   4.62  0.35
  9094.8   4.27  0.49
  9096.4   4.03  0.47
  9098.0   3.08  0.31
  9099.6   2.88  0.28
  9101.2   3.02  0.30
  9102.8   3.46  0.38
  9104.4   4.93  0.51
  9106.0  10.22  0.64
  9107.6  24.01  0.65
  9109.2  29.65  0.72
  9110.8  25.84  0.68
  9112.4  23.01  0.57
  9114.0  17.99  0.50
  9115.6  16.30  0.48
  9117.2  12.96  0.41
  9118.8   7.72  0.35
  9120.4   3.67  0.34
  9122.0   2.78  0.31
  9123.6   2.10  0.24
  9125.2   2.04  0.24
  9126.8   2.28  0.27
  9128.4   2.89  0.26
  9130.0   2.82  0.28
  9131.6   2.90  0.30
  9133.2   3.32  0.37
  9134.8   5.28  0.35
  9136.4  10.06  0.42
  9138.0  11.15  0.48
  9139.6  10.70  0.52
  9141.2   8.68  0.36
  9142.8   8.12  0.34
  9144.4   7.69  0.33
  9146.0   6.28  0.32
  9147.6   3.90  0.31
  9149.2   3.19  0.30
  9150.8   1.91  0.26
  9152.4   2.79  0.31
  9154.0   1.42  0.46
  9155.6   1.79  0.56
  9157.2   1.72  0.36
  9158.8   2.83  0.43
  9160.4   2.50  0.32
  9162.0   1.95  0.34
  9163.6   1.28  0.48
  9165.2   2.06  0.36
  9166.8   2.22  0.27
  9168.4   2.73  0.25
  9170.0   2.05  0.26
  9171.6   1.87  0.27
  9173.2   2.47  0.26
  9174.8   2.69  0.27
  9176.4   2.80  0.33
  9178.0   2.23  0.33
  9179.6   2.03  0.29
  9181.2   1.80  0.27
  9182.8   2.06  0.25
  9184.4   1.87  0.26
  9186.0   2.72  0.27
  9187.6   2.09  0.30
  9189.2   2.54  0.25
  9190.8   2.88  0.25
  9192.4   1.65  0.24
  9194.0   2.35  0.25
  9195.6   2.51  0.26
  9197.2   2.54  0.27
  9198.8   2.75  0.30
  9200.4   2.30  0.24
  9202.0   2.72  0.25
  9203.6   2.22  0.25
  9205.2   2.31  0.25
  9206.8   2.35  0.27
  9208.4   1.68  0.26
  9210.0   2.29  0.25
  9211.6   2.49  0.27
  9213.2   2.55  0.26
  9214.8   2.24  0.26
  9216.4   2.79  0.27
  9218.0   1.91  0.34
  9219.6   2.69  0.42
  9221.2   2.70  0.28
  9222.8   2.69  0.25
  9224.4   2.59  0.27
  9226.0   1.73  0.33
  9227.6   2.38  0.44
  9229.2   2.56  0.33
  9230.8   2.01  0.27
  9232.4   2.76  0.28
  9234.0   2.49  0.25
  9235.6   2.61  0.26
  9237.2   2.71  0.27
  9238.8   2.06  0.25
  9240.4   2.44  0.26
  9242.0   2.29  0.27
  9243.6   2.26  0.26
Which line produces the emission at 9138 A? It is [N II]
